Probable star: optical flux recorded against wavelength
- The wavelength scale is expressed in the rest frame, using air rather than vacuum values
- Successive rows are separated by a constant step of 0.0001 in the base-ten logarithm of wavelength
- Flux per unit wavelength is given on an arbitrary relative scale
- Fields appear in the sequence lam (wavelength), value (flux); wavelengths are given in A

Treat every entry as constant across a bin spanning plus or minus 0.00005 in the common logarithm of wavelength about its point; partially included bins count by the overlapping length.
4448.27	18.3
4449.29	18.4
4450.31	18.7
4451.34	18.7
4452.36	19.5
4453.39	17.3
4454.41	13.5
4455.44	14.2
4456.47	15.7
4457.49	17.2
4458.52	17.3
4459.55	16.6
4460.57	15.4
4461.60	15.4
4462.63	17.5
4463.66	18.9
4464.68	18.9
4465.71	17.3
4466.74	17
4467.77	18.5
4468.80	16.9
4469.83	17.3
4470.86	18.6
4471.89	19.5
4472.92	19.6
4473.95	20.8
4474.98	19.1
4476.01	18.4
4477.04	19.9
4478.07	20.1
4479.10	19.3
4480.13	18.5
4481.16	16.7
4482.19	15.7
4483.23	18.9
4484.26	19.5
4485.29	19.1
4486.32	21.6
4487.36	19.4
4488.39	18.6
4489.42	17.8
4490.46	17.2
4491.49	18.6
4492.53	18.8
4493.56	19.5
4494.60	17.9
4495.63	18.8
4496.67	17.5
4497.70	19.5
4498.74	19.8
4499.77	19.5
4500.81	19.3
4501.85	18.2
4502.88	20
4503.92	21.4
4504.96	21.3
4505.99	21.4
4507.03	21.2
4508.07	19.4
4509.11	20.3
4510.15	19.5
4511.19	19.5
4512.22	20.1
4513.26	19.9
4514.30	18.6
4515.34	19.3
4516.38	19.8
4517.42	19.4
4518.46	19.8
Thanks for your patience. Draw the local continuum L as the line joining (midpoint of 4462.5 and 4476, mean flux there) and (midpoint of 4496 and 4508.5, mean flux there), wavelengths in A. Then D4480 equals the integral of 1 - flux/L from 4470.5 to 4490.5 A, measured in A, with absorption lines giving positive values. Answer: 0.0 A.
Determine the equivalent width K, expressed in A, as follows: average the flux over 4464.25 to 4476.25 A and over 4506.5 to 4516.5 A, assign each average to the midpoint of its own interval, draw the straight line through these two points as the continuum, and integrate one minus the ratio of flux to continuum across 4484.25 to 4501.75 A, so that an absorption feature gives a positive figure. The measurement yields 0.2 A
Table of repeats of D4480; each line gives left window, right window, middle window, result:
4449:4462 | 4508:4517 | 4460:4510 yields -1.7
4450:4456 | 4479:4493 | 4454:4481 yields -0.2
